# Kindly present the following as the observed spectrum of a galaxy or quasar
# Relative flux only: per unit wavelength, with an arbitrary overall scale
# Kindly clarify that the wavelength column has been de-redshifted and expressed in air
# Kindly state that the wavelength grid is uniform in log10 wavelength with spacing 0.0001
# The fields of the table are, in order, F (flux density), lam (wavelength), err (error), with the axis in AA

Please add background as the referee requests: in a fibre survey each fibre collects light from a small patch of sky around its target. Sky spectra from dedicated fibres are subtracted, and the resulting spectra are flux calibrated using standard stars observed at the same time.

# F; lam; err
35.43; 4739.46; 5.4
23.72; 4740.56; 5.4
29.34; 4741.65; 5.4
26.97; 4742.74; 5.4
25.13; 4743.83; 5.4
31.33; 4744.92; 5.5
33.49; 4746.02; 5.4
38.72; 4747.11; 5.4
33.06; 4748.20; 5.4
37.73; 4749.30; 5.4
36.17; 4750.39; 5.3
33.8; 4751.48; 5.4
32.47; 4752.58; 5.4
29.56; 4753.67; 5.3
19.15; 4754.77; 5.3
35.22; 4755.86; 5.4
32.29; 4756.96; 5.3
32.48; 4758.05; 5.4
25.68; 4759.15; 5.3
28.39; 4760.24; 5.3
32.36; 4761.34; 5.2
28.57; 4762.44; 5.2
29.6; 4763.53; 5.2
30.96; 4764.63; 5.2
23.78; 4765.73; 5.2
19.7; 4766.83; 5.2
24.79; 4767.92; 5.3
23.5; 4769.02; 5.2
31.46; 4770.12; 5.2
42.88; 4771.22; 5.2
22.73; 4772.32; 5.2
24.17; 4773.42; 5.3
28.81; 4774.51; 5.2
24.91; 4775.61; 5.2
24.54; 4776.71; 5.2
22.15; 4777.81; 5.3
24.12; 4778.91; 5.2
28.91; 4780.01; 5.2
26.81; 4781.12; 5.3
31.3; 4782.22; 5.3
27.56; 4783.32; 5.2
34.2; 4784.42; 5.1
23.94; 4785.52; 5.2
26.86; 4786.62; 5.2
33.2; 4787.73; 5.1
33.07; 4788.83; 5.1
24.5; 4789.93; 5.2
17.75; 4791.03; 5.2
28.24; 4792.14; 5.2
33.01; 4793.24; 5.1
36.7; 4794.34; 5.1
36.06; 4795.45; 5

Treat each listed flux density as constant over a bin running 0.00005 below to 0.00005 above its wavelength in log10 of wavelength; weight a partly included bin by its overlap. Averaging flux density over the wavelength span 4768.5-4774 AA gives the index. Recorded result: 29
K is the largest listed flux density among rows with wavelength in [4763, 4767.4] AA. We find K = 30.96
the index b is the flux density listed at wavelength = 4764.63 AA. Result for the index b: 30.96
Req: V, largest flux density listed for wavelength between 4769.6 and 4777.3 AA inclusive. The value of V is 42.88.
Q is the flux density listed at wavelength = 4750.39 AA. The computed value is 36.17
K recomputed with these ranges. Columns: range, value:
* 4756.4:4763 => 32.48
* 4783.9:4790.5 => 34.2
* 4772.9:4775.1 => 28.81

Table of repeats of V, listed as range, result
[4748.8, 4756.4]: 37.73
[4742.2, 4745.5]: 31.33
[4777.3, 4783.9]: 31.3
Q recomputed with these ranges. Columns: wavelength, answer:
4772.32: 22.73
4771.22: 42.88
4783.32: 27.56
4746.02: 33.49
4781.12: 26.81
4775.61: 24.91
